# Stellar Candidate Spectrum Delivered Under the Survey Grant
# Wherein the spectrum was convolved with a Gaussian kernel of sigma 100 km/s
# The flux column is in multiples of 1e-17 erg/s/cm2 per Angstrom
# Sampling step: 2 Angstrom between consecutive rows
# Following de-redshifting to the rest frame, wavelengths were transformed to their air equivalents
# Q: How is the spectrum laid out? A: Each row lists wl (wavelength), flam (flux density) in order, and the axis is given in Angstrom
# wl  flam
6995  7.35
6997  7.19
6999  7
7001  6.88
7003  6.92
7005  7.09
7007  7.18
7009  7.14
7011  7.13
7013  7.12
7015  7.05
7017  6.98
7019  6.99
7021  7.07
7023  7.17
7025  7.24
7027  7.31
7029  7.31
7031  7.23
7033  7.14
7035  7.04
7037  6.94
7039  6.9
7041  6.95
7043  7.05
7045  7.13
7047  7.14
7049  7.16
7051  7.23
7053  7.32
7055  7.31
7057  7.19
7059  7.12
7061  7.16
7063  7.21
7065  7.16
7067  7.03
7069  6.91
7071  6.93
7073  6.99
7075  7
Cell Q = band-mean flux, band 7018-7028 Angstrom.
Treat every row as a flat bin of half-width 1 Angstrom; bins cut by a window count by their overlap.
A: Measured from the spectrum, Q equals 7.16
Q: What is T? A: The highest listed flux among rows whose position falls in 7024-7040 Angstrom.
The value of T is 7.31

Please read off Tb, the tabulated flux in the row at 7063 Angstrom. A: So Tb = 7.21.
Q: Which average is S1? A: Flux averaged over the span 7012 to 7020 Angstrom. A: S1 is 7.04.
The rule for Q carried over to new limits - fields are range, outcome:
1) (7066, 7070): 6.97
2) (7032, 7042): 6.99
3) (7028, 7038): 7.13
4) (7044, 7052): 7.17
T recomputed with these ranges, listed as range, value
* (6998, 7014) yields 7.18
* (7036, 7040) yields 6.94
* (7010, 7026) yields 7.24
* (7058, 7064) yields 7.21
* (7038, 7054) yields 7.32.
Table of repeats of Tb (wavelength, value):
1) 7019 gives 6.99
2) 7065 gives 7.16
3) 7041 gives 6.95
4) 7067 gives 7.03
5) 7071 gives 6.93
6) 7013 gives 7.12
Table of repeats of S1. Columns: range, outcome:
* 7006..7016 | 7.12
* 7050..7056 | 7.29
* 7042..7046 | 7.09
